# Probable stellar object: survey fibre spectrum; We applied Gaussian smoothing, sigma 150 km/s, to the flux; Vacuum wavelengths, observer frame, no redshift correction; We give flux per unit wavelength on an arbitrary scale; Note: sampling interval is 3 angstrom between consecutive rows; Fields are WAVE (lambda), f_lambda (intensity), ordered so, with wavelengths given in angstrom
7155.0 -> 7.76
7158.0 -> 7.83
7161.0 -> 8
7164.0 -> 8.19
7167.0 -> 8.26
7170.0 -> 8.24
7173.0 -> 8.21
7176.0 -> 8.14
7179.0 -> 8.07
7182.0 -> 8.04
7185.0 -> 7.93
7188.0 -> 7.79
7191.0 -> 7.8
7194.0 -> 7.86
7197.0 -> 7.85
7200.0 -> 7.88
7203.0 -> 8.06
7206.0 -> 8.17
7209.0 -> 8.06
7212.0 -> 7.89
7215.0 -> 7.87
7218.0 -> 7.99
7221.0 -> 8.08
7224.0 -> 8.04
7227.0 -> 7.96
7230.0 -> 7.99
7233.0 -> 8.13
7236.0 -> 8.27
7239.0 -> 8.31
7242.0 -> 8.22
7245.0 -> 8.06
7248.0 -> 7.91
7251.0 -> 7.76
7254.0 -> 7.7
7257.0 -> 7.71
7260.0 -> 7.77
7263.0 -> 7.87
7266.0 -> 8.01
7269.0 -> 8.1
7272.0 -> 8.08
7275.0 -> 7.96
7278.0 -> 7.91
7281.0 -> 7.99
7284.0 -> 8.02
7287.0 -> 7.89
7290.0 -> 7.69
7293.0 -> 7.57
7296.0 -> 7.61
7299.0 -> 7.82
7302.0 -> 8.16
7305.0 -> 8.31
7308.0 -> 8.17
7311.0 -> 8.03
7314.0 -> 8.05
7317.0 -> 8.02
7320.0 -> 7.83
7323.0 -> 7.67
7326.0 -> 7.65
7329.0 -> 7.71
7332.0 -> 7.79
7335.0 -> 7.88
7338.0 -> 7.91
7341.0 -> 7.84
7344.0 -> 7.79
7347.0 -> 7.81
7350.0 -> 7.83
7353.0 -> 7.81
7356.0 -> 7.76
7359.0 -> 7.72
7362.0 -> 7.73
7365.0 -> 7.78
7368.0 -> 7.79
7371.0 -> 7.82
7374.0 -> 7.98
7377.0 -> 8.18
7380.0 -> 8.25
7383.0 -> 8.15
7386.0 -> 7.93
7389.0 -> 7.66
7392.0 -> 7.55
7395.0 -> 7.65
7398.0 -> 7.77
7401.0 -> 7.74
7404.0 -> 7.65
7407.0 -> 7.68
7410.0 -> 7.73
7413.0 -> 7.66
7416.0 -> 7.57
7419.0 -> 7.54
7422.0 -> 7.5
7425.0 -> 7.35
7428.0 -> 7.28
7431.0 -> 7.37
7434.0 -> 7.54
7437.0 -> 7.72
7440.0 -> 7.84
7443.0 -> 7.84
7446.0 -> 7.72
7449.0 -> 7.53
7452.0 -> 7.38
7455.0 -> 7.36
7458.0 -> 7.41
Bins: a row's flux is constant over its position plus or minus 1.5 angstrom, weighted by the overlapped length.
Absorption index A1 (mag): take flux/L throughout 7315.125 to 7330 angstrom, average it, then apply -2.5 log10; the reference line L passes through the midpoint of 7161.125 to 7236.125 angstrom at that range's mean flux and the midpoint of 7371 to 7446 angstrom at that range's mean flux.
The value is 0.008 mag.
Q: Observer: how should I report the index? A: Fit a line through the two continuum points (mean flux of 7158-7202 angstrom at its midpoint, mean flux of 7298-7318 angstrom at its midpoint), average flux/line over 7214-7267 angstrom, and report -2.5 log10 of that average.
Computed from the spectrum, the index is 0.01 mag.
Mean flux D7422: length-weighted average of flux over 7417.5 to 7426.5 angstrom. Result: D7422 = 7.46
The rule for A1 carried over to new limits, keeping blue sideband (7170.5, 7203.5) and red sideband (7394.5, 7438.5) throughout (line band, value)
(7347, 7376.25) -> -0.019 mag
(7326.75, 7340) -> -0.013 mag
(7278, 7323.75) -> -0.020 mag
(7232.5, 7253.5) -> -0.027 mag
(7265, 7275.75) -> -0.029 mag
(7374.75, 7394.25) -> -0.043 mag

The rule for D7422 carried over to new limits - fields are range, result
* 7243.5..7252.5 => 7.91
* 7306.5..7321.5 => 8.02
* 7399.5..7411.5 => 7.7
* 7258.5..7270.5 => 7.94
